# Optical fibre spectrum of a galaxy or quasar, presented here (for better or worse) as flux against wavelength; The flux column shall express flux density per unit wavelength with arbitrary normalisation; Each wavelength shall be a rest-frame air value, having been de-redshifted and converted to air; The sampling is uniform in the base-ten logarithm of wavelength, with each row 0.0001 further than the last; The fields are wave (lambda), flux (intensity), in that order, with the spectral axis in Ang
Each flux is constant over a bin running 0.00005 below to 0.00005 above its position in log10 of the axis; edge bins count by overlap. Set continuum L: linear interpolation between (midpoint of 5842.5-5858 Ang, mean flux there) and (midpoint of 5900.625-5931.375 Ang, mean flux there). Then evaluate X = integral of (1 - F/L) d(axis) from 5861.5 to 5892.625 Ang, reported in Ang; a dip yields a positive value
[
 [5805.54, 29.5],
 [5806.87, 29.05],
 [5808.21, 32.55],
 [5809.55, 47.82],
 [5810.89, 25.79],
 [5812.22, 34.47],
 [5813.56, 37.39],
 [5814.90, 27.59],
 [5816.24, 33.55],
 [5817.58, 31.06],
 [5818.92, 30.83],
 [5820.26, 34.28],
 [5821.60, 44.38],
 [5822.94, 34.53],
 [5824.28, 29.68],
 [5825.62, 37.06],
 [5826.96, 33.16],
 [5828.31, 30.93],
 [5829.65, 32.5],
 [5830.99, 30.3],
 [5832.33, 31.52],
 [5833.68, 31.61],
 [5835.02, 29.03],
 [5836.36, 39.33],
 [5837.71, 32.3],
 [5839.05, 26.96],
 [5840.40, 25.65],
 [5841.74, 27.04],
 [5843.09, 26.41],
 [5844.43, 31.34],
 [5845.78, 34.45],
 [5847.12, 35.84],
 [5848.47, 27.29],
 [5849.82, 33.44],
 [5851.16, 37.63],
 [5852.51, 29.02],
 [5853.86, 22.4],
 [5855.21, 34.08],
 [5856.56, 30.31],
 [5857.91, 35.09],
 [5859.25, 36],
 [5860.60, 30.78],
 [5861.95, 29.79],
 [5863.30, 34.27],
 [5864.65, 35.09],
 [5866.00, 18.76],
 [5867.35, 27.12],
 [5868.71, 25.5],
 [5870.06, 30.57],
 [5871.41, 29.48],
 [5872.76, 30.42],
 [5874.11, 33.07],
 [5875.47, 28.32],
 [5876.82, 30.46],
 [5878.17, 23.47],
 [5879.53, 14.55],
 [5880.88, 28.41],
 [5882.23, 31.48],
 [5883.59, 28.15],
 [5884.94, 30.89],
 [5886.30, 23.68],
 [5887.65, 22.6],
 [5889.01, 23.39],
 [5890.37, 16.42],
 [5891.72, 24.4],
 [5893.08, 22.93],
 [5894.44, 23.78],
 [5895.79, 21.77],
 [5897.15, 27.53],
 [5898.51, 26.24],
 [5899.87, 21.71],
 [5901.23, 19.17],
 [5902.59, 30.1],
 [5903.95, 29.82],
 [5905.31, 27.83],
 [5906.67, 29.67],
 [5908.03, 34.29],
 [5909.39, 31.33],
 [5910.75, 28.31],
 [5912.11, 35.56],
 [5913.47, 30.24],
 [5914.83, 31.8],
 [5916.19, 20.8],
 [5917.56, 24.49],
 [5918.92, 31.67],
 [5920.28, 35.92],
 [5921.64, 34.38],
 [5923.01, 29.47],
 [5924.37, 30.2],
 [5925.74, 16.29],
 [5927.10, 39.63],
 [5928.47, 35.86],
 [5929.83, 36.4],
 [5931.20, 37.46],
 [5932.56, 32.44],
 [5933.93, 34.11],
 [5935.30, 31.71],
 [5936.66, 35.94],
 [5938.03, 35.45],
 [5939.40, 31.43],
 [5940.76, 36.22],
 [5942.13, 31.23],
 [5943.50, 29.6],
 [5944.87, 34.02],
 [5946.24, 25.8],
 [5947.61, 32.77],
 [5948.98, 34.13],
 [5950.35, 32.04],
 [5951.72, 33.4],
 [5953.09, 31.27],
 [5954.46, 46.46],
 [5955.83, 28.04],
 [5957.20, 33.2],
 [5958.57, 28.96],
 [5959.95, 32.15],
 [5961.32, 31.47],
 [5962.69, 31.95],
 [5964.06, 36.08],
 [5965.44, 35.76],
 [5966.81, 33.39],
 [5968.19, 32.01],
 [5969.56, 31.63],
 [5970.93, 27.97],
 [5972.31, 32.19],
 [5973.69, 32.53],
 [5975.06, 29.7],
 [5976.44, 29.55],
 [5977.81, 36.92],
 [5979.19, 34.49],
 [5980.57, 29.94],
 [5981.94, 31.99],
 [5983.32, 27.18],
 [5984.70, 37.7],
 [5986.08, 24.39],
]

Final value 4.06 Ang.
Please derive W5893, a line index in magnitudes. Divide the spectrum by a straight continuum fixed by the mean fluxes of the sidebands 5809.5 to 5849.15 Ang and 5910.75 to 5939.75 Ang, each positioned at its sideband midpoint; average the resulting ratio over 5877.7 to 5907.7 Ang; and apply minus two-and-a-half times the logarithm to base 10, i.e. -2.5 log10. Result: 0.27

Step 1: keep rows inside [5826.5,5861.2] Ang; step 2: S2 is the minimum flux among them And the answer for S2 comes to 22.4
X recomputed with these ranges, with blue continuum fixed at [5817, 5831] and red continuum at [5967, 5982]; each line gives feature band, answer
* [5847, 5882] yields 3.80 Ang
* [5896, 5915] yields 2.37 Ang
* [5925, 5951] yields -0.42 Ang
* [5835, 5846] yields 1.08 Ang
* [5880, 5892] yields 2.76 Ang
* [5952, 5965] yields -0.55 Ang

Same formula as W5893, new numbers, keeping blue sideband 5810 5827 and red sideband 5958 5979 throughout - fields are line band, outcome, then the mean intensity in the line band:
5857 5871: 0.099 mag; 30.3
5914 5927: 0.134 mag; 28.9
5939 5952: 0.013 mag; 32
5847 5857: 0.077 mag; 31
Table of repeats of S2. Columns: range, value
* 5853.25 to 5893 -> 14.55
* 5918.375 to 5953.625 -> 16.29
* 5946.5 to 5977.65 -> 27.97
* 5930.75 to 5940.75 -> 31.43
